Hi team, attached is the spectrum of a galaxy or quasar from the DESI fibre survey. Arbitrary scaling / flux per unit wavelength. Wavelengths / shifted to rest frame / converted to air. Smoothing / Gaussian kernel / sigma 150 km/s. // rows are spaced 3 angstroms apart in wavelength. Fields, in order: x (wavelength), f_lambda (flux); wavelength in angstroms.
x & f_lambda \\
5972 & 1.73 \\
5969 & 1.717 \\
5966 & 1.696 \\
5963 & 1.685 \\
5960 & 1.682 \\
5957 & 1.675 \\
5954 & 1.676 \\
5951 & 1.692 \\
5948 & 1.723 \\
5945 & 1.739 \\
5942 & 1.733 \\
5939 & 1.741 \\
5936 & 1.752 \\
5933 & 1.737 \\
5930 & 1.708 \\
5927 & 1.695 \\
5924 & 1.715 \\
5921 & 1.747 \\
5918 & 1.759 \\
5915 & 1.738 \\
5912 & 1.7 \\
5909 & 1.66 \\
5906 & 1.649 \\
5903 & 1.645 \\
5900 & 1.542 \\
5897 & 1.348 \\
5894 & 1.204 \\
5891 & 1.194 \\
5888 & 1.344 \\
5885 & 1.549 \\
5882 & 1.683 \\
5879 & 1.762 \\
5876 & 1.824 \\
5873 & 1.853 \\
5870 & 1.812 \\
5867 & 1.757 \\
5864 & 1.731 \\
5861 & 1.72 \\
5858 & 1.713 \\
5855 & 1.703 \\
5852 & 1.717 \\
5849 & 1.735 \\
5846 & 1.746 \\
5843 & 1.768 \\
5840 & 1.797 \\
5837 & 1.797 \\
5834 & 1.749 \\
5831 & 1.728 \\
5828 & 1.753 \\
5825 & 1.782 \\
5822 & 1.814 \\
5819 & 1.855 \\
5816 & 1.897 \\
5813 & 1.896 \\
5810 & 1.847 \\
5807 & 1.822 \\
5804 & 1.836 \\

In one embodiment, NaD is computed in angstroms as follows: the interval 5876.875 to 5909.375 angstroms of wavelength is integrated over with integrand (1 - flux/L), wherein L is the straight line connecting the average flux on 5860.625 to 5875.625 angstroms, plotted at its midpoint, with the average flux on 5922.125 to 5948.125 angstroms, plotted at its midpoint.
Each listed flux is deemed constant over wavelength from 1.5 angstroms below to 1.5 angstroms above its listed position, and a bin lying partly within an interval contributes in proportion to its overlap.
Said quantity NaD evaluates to 4.7 angstroms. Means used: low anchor 1.78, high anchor 1.73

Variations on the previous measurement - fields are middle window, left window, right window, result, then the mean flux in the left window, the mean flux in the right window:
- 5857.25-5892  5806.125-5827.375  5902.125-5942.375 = 2.1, 1.84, 1.71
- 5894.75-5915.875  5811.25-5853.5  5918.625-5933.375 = 1.7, 1.79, 1.72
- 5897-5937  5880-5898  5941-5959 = -3.7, 1.4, 1.7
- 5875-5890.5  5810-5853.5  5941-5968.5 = 1.4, 1.79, 1.7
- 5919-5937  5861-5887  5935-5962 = -0.1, 1.74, 1.71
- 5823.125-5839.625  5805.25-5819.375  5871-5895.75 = 0.1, 1.86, 1.55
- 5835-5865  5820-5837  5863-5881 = 0.6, 1.77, 1.79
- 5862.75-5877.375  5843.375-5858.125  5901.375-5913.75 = -0.8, 1.73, 1.66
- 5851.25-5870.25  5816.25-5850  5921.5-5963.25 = 0.3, 1.78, 1.71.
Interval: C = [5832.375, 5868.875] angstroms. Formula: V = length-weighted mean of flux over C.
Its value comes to 1.75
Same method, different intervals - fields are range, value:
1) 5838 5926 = 1.66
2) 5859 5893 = 1.65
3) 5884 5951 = 1.62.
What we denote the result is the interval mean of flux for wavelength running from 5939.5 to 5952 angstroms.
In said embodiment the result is 1.72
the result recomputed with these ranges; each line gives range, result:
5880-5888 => 1.57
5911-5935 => 1.73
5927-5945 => 1.73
